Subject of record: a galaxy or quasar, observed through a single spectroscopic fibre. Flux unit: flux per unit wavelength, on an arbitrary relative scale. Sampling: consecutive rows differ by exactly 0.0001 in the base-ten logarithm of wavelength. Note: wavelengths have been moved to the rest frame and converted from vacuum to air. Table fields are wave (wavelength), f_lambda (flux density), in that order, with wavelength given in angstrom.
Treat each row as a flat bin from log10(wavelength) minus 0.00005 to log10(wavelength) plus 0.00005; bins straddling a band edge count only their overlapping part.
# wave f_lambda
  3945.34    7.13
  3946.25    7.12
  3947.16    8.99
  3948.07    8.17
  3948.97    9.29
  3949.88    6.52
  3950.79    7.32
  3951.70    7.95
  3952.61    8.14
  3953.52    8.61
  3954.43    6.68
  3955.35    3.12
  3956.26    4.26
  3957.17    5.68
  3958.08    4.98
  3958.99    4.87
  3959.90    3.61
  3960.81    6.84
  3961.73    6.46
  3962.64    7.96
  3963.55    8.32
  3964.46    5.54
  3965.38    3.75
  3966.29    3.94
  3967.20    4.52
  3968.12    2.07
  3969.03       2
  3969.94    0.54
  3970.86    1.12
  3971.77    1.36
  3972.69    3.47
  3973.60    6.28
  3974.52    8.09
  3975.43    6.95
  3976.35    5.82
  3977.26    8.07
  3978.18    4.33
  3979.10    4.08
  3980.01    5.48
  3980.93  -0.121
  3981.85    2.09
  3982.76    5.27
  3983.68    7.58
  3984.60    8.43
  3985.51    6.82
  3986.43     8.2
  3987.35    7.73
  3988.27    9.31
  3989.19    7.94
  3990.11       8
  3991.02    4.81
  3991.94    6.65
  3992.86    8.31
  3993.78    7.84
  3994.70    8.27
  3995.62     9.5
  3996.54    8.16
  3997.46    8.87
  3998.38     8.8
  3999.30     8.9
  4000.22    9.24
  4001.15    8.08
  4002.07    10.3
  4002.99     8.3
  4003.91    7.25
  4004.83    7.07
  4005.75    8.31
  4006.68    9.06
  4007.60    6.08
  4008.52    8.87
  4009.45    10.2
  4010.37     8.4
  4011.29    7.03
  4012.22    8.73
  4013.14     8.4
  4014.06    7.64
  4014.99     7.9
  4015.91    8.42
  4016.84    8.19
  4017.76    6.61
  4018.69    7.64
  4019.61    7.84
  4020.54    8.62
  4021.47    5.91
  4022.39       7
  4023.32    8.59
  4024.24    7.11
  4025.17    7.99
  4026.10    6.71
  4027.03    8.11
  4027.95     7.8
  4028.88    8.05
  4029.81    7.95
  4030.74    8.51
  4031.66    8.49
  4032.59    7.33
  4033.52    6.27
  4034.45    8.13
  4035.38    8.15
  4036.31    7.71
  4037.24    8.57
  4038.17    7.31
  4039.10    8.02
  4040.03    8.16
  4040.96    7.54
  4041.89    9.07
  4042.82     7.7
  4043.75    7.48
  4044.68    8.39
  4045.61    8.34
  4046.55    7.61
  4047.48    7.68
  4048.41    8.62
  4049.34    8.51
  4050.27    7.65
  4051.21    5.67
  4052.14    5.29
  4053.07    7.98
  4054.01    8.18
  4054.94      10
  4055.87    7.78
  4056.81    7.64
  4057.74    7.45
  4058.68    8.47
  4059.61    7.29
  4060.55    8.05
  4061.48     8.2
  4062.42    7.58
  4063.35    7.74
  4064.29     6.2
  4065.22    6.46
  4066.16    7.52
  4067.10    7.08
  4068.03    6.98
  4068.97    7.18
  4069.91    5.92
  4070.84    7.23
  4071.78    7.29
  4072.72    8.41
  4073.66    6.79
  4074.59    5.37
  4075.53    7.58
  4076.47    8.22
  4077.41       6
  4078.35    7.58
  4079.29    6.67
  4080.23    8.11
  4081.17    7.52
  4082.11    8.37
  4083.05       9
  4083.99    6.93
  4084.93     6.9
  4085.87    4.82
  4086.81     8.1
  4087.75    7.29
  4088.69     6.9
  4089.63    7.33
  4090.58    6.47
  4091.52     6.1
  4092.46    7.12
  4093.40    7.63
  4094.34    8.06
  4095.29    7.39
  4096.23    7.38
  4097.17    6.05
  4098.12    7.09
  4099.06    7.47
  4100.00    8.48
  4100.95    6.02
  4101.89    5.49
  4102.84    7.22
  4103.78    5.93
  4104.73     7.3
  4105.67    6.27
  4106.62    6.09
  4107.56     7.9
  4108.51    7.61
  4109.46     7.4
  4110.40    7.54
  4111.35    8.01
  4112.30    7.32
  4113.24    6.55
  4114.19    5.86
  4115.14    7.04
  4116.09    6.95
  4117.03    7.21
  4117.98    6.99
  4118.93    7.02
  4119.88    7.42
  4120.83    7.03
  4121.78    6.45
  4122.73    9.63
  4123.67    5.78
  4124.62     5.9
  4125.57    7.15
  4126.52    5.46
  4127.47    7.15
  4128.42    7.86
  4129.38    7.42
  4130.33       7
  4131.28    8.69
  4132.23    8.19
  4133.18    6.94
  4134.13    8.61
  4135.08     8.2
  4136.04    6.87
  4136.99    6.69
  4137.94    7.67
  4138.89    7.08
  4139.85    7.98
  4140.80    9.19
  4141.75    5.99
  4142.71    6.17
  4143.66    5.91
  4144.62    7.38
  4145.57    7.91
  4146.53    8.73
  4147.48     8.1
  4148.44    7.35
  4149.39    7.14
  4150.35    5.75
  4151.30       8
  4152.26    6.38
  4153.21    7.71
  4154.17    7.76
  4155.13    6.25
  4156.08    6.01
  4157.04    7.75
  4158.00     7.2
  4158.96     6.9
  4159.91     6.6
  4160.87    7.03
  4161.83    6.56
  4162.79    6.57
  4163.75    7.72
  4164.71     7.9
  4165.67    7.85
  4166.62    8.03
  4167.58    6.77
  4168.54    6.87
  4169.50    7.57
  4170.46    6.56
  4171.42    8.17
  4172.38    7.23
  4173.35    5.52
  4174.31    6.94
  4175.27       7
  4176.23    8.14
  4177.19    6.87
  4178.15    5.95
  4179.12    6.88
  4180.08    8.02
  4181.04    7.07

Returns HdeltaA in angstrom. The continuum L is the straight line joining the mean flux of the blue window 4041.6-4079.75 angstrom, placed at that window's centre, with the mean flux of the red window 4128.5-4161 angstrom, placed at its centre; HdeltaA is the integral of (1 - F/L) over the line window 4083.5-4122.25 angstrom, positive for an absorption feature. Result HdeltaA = 2.2 angstrom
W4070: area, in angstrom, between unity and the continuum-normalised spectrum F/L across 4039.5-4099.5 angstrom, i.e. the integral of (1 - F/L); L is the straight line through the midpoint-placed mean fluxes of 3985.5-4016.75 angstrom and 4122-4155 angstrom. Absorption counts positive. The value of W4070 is 2.6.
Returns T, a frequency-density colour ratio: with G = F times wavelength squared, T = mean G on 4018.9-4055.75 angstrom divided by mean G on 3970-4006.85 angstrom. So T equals 1.18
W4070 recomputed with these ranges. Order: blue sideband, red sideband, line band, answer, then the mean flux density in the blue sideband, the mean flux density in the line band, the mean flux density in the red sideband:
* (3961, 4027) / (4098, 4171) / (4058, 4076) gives -0.6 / 6.82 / 7.23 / 7.17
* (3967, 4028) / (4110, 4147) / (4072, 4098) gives -0.2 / 6.92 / 7.19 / 7.25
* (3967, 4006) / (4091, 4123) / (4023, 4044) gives -3.8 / 6.38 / 7.86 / 7.07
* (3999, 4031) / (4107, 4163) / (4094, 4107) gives 1.0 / 8.01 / 6.86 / 7.2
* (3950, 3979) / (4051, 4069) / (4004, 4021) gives -4.5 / 5.24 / 8.04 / 7.47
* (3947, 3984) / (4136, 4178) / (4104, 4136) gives -1.8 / 5.33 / 7.19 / 7.17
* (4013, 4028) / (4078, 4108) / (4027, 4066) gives -1.7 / 7.66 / 7.78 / 7.09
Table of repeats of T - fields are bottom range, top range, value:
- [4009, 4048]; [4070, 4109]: 0.93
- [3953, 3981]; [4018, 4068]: 1.64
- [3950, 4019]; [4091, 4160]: 1.16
